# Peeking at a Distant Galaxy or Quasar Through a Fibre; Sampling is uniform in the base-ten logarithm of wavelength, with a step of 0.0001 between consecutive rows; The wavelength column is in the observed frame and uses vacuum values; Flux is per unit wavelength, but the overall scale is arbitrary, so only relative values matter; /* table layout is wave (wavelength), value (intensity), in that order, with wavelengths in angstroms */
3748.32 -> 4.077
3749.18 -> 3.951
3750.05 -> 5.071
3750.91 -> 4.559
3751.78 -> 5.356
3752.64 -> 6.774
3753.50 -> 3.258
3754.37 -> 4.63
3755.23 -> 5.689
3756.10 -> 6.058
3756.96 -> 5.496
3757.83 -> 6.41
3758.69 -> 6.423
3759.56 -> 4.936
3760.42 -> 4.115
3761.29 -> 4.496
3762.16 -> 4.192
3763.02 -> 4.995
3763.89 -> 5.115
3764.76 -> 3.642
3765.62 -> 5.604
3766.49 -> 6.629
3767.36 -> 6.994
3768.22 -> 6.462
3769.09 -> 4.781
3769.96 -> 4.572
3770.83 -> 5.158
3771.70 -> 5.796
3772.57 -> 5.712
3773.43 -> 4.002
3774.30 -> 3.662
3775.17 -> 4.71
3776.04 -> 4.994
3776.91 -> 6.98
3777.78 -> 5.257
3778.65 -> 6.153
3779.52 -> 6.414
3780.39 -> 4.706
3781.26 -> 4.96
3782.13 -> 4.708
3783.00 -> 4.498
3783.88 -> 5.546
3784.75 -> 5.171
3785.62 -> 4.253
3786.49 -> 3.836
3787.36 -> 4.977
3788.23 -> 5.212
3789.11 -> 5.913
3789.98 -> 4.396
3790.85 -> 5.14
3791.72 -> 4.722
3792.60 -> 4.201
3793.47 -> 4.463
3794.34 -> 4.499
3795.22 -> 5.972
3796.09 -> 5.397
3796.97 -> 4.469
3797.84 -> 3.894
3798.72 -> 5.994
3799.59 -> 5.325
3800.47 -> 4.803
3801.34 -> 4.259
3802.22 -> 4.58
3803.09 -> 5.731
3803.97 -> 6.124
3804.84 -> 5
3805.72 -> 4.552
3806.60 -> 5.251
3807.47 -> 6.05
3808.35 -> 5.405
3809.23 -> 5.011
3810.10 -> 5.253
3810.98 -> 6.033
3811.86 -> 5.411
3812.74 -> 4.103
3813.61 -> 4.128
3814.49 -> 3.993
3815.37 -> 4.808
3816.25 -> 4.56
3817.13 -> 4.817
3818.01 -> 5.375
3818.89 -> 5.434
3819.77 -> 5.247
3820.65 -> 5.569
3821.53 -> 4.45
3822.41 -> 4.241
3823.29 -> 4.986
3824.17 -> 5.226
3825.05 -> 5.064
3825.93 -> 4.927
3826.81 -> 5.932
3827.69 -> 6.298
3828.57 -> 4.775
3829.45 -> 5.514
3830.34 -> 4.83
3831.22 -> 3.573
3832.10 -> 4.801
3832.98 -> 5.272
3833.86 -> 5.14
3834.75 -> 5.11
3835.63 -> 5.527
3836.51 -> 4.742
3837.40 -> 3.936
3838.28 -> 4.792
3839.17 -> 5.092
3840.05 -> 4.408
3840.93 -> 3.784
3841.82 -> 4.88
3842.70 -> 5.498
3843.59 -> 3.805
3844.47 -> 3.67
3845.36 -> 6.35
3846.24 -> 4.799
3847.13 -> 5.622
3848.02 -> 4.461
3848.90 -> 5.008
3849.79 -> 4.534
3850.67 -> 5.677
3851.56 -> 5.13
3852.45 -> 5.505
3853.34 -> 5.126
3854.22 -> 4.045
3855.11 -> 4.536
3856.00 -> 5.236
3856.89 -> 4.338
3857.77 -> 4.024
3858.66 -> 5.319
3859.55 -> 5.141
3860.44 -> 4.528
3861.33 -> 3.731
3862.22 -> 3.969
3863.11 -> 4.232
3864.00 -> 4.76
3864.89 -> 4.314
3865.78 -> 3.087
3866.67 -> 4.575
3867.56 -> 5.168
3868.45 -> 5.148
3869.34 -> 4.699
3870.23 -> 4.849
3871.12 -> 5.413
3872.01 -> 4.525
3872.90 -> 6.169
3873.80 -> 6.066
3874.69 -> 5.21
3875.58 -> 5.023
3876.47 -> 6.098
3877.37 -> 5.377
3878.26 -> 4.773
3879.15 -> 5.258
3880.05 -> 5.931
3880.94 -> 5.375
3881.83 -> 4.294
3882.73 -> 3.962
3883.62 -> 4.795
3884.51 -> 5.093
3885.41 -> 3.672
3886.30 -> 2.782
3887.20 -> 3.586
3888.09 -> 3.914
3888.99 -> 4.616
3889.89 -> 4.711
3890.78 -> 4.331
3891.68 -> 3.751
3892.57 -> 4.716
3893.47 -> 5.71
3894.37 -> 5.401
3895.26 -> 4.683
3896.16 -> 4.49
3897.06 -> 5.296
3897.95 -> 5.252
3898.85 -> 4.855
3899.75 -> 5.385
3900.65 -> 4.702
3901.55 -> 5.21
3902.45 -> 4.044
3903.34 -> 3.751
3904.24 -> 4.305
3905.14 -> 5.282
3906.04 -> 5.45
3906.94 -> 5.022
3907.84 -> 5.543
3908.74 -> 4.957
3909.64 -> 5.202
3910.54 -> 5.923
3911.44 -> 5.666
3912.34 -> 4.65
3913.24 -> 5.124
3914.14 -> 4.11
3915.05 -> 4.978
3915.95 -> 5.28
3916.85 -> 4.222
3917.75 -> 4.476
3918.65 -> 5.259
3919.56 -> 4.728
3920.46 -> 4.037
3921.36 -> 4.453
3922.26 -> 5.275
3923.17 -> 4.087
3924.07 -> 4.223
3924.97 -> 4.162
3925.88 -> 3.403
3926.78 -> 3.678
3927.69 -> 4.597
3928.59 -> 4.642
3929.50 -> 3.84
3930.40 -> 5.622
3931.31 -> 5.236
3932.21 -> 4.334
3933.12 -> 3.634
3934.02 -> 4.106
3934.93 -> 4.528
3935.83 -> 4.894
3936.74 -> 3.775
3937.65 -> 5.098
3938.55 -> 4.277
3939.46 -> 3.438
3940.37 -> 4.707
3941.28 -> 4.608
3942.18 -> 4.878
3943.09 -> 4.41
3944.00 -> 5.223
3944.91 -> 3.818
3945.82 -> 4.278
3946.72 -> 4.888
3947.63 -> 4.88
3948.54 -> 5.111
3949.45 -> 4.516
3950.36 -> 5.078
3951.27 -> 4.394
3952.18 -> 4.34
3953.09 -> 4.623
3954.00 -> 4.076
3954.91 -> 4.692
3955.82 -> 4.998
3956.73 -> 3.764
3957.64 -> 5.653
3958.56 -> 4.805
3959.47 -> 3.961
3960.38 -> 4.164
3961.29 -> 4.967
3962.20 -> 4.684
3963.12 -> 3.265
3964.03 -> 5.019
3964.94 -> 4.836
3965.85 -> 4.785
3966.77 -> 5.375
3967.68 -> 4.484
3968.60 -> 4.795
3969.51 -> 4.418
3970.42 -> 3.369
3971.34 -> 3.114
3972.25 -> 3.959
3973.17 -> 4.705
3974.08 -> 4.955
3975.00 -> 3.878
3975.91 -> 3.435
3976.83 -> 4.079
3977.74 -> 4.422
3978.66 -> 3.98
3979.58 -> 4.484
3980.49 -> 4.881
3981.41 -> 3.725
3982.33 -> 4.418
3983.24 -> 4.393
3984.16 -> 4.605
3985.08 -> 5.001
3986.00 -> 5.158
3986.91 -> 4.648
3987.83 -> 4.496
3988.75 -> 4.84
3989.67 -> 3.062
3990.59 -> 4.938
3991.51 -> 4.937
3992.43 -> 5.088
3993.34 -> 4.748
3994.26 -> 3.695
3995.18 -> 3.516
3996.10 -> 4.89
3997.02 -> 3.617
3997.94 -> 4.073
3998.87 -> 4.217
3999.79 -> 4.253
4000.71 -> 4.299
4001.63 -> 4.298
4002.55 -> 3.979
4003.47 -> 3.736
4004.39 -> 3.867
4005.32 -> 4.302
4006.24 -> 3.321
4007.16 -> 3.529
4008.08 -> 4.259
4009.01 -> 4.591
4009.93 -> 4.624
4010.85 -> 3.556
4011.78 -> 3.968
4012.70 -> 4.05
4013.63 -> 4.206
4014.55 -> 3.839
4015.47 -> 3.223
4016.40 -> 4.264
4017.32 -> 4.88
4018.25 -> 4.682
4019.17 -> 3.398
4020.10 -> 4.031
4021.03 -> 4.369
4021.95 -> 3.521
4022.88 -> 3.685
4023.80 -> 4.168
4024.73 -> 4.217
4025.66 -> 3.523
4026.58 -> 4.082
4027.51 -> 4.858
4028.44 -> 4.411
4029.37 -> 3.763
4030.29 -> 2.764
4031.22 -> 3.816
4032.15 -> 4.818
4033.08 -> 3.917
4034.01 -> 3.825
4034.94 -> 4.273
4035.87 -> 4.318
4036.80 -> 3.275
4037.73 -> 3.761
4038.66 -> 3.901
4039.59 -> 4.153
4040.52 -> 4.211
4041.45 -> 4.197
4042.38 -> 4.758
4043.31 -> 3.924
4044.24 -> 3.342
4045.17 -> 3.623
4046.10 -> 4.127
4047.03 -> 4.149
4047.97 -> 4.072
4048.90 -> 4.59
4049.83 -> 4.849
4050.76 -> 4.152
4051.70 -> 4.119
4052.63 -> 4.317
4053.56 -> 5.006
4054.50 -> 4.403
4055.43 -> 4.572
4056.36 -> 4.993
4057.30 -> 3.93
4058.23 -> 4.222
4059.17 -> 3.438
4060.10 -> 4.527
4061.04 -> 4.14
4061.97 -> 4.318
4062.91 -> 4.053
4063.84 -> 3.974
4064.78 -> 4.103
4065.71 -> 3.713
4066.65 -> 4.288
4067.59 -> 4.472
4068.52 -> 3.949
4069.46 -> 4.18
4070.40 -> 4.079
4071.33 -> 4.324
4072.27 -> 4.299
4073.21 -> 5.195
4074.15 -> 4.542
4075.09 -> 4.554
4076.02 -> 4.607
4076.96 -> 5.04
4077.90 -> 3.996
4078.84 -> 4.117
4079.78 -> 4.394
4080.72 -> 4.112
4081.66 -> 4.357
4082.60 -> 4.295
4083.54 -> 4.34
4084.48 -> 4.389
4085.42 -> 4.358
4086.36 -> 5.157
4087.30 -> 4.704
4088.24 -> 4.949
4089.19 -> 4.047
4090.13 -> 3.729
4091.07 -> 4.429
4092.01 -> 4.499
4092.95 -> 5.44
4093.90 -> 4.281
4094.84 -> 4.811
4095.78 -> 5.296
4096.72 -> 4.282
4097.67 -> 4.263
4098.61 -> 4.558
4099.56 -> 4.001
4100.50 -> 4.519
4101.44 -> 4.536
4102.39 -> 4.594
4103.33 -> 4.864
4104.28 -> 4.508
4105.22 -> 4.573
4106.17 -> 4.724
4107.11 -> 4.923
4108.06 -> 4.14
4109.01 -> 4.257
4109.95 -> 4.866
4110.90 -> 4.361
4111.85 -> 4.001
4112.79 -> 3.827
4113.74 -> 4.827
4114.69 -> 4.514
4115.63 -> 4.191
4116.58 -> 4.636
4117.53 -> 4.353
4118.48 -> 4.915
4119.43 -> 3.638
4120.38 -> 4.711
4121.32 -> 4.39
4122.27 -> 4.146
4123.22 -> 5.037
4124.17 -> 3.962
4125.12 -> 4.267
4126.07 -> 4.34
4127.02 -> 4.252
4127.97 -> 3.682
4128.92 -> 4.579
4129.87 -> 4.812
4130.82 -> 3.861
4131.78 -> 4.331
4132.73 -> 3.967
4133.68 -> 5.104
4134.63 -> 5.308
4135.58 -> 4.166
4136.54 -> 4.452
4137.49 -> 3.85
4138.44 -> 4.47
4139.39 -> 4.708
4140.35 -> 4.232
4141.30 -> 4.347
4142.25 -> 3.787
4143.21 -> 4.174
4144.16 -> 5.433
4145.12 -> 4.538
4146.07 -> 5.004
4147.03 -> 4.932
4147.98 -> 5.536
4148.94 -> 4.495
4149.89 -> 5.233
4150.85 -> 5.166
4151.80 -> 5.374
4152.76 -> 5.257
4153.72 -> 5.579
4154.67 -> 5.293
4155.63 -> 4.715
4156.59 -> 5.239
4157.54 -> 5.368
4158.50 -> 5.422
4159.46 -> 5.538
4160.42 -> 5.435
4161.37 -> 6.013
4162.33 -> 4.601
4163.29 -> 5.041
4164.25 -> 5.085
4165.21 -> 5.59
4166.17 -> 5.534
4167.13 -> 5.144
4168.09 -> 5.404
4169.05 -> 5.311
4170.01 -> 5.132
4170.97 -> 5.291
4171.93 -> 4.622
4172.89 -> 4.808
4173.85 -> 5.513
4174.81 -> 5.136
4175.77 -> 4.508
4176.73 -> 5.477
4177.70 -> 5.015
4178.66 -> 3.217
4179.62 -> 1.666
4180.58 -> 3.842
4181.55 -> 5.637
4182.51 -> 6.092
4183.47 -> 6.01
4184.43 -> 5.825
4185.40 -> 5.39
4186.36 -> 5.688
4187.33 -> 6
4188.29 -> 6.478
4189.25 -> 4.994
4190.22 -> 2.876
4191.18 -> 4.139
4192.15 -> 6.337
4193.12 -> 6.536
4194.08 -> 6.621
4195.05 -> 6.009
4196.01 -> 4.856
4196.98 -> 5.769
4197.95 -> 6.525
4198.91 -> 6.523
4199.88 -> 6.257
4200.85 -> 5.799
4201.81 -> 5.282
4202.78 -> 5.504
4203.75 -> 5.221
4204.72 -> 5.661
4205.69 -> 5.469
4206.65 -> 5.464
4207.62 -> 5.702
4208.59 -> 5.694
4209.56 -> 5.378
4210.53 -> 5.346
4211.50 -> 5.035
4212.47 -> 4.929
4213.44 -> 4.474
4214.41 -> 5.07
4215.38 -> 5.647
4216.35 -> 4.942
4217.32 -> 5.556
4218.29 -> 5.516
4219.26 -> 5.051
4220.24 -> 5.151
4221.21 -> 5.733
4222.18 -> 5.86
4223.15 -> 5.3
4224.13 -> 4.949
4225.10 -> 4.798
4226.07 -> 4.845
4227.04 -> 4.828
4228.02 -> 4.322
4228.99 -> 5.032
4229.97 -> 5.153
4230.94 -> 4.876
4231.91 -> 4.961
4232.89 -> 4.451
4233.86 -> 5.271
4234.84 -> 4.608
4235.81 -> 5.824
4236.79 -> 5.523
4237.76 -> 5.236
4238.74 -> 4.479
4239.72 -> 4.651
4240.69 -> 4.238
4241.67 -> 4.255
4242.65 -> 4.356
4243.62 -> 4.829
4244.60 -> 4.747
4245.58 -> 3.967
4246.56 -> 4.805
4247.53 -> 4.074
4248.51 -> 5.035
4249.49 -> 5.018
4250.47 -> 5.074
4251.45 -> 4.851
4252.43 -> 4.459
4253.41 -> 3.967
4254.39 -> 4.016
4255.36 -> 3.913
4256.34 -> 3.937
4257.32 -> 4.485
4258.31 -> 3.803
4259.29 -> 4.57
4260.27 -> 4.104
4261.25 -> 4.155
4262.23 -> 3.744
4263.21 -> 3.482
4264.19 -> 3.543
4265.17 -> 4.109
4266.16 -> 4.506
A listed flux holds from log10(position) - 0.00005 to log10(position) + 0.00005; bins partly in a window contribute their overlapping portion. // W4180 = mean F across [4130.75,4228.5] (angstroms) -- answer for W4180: 5.14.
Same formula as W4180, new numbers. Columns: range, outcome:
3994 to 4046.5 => 4.01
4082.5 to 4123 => 4.49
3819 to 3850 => 4.92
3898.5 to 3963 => 4.63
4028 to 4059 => 4.13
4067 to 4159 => 4.55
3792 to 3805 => 4.98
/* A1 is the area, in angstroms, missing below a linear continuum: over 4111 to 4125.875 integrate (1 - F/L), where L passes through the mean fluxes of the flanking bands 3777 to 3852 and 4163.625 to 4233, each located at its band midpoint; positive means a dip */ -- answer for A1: 2.4 angstroms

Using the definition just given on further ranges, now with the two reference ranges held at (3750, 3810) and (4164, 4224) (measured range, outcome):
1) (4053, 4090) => 6.4 angstroms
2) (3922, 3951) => 4.1 angstroms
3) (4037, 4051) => 3.1 angstroms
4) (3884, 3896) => 1.8 angstroms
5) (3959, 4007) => 8.4 angstroms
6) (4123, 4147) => 3.9 angstroms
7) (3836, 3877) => 2.9 angstroms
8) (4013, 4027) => 3.3 angstroms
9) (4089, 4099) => 1.4 angstroms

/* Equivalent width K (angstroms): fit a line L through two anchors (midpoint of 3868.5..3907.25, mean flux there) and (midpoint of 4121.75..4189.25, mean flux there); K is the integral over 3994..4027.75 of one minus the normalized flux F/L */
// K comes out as 5.7 angstroms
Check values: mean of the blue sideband 4.84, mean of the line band 4.04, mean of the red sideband 4.89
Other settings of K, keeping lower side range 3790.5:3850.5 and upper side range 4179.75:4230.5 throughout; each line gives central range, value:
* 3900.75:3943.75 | 3.8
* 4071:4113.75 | 6.2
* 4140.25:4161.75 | 1.1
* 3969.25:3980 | 2.2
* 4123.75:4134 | 2.0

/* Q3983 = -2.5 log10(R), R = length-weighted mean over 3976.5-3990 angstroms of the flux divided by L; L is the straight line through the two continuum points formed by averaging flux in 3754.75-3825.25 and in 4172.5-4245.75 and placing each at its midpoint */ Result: 0.160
